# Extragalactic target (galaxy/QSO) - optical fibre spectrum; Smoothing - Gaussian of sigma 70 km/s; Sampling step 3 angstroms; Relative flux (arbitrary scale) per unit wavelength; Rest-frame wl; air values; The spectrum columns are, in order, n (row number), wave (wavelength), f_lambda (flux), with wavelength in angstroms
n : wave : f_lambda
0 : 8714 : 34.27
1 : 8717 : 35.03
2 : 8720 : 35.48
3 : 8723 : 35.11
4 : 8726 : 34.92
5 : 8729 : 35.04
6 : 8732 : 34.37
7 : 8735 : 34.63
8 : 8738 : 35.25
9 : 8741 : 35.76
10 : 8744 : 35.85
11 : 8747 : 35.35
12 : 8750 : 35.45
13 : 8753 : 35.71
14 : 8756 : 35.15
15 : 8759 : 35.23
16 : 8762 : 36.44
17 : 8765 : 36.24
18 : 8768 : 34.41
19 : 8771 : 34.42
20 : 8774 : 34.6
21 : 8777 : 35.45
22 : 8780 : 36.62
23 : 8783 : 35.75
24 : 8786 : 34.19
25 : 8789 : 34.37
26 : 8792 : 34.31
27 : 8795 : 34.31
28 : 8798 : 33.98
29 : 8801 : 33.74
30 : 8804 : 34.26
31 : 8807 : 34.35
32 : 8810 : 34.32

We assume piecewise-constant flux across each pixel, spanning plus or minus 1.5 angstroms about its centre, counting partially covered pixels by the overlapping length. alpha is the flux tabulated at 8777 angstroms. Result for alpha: 35.45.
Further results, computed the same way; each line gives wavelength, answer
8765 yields 36.24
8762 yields 36.44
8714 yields 34.27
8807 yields 34.35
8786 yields 34.19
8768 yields 34.41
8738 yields 35.25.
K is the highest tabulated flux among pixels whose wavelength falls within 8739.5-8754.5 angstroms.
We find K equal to 35.85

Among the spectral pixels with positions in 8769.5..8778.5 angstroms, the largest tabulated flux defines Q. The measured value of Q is 35.45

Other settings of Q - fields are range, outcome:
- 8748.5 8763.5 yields 36.44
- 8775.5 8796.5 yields 36.62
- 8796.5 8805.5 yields 34.26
